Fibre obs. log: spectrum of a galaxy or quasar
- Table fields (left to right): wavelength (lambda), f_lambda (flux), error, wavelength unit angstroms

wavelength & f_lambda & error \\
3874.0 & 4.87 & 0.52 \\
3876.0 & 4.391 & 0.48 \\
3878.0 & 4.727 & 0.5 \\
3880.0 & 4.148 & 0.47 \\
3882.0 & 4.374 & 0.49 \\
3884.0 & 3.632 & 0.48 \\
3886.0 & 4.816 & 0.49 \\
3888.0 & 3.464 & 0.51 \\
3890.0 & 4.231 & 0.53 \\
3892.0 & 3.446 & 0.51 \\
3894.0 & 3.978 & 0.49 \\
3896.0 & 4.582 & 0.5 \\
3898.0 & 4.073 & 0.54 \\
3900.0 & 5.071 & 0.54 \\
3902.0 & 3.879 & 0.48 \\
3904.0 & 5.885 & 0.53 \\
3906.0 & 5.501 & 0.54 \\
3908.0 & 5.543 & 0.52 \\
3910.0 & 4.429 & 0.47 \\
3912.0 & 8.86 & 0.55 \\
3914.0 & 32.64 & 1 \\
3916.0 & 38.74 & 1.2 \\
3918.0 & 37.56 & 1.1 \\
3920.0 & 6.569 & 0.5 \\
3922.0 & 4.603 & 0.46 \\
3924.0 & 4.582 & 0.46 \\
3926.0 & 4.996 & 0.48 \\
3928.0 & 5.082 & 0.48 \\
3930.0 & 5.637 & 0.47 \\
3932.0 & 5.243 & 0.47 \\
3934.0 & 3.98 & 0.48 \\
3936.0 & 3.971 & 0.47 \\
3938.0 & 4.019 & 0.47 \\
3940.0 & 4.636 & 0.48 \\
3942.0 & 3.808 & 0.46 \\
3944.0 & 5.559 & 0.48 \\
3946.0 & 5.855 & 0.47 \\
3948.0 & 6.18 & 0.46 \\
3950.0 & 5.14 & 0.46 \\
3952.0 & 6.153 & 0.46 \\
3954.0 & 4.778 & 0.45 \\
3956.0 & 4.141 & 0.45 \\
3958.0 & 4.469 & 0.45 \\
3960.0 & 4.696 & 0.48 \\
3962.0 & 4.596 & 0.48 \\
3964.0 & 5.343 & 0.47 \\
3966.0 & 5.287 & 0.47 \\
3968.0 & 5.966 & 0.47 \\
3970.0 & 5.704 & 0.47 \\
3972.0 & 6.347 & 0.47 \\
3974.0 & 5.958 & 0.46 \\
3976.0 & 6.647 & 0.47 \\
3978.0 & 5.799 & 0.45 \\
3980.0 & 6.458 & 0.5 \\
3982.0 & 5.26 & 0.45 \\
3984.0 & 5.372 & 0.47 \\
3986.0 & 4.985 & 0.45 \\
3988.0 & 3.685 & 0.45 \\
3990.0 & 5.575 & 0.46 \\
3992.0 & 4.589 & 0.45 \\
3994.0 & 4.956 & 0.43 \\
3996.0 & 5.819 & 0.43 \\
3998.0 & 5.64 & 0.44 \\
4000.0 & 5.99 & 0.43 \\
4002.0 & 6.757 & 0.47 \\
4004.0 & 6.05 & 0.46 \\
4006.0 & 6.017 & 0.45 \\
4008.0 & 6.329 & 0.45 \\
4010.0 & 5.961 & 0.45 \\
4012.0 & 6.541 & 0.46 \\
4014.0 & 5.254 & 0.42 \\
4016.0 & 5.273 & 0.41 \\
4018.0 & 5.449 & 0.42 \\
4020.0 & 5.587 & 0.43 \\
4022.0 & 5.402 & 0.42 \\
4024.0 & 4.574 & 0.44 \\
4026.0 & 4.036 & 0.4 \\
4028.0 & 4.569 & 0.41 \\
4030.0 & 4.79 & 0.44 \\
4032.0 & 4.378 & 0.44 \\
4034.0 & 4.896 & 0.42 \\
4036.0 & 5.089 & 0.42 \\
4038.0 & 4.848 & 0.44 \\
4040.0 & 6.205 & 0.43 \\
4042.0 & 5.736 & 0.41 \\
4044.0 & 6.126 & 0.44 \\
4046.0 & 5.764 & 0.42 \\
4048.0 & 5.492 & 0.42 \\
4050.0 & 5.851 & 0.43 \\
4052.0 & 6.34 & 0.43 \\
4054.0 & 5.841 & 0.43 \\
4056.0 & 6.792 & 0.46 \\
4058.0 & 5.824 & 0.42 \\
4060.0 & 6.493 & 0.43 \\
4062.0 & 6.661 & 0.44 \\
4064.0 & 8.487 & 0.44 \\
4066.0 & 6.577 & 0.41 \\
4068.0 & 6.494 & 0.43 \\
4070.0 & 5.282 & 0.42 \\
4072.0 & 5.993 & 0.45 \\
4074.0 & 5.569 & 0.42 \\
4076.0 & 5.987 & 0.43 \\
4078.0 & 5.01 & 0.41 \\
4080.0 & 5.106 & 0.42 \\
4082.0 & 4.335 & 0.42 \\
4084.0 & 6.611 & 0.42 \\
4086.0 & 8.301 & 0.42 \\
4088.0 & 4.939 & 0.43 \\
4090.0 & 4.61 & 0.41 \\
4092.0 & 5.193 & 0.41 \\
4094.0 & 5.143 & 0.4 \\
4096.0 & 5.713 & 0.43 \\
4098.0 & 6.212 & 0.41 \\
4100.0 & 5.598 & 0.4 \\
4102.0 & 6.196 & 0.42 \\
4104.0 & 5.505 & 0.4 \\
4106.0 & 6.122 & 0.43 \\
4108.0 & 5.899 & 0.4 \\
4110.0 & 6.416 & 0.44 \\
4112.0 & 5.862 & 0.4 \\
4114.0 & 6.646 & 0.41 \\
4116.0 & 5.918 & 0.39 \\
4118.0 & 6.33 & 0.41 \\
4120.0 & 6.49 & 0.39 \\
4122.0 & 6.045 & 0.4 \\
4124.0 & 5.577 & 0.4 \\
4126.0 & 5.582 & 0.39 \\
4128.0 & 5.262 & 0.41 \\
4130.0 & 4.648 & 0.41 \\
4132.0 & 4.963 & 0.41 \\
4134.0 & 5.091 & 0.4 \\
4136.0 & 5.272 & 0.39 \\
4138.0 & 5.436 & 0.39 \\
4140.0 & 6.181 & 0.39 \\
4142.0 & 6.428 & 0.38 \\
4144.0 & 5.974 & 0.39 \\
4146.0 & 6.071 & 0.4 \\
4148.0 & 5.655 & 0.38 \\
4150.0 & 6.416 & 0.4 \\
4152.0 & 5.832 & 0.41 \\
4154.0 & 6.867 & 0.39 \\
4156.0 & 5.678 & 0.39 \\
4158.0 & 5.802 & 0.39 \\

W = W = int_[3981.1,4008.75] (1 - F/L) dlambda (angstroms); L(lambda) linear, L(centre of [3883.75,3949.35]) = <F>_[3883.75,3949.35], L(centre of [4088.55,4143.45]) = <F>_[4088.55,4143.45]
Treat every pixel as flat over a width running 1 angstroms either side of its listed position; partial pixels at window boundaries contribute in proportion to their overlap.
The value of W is 5.8 angstroms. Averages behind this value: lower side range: 7.76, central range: 5.5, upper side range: 5.71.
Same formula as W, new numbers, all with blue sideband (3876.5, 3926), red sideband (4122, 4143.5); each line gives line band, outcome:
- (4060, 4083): 1.2 angstroms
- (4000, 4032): 7.2 angstroms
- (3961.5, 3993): 8.7 angstroms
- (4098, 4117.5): -0.7 angstroms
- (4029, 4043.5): 3.4 angstroms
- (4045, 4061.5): 1.2 angstroms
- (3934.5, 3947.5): 5.5 angstroms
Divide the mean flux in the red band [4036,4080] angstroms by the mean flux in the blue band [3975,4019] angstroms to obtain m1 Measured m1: 1.1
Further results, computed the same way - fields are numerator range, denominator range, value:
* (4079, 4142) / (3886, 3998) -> 0.85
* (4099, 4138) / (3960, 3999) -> 1.05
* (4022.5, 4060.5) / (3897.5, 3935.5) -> 0.54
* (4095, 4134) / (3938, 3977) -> 1.10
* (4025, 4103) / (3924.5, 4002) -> 1.09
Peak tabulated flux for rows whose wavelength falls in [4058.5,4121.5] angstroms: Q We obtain 8.487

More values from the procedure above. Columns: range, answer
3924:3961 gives 6.18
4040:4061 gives 6.792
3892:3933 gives 38.74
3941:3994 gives 6.647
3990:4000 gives 5.99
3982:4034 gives 6.757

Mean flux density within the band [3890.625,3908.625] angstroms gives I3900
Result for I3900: 4.63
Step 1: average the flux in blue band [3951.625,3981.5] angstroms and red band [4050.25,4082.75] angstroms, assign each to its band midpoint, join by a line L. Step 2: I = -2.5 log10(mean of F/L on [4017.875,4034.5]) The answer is 0.20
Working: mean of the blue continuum 5.47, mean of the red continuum 6.06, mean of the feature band 4.82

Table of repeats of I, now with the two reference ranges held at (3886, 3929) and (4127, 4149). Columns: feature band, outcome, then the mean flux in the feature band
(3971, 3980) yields 0.30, 6.22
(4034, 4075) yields 0.14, 6.04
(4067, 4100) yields 0.14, 5.65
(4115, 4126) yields -0.04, 6.03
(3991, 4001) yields 0.41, 5.4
